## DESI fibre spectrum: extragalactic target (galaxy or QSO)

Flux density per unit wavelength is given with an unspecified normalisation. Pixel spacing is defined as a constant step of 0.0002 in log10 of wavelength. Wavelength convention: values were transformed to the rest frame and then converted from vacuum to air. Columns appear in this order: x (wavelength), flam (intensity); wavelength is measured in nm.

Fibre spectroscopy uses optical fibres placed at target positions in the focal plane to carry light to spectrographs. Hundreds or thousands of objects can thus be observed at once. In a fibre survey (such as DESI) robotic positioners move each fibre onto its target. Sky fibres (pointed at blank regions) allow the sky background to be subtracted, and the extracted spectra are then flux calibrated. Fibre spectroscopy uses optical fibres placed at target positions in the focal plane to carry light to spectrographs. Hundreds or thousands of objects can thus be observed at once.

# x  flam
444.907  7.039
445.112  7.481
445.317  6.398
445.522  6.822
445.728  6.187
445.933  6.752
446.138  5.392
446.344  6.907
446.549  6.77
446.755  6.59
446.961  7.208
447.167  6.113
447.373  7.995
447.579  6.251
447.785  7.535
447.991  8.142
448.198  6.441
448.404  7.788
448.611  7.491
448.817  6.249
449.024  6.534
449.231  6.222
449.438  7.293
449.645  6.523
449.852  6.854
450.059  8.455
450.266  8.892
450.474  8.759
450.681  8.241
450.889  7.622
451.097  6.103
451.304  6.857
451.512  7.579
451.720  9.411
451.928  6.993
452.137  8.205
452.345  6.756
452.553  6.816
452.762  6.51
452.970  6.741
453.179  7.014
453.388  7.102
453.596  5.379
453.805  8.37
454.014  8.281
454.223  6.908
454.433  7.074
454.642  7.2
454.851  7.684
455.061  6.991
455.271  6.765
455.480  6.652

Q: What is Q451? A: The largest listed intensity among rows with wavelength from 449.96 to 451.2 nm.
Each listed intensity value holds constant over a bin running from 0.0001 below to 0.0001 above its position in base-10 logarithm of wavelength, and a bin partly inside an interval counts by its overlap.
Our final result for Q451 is 8.892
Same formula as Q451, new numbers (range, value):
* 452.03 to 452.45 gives 8.205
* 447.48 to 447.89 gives 7.535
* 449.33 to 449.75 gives 7.293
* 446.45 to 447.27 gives 7.208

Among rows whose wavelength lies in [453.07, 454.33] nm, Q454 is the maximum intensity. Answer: 8.37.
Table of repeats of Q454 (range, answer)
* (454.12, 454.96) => 7.684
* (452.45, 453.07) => 6.816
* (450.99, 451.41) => 6.857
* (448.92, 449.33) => 6.534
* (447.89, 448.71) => 8.142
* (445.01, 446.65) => 7.481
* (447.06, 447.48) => 7.995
